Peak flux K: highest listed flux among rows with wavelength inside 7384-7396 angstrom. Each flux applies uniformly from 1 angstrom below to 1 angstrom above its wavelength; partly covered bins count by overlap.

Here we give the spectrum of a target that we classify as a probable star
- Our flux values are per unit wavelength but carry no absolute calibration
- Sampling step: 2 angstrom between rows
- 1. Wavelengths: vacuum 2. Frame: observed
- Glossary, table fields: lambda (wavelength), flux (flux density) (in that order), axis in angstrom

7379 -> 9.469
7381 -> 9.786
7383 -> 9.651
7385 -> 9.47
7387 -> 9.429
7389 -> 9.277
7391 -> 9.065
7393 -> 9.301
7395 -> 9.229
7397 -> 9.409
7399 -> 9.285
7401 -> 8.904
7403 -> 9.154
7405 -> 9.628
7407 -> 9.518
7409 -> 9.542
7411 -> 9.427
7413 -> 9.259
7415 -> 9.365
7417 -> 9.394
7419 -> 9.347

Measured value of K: 9.47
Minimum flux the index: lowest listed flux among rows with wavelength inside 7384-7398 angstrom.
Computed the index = 9.065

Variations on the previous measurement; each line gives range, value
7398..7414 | 8.904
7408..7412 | 9.427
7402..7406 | 9.154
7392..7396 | 9.229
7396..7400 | 9.285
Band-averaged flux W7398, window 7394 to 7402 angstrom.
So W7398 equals 9.21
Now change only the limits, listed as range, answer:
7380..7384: 9.72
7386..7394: 9.27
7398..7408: 9.3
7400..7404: 9.03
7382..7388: 9.52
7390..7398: 9.25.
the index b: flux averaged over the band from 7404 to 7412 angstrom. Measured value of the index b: 9.53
